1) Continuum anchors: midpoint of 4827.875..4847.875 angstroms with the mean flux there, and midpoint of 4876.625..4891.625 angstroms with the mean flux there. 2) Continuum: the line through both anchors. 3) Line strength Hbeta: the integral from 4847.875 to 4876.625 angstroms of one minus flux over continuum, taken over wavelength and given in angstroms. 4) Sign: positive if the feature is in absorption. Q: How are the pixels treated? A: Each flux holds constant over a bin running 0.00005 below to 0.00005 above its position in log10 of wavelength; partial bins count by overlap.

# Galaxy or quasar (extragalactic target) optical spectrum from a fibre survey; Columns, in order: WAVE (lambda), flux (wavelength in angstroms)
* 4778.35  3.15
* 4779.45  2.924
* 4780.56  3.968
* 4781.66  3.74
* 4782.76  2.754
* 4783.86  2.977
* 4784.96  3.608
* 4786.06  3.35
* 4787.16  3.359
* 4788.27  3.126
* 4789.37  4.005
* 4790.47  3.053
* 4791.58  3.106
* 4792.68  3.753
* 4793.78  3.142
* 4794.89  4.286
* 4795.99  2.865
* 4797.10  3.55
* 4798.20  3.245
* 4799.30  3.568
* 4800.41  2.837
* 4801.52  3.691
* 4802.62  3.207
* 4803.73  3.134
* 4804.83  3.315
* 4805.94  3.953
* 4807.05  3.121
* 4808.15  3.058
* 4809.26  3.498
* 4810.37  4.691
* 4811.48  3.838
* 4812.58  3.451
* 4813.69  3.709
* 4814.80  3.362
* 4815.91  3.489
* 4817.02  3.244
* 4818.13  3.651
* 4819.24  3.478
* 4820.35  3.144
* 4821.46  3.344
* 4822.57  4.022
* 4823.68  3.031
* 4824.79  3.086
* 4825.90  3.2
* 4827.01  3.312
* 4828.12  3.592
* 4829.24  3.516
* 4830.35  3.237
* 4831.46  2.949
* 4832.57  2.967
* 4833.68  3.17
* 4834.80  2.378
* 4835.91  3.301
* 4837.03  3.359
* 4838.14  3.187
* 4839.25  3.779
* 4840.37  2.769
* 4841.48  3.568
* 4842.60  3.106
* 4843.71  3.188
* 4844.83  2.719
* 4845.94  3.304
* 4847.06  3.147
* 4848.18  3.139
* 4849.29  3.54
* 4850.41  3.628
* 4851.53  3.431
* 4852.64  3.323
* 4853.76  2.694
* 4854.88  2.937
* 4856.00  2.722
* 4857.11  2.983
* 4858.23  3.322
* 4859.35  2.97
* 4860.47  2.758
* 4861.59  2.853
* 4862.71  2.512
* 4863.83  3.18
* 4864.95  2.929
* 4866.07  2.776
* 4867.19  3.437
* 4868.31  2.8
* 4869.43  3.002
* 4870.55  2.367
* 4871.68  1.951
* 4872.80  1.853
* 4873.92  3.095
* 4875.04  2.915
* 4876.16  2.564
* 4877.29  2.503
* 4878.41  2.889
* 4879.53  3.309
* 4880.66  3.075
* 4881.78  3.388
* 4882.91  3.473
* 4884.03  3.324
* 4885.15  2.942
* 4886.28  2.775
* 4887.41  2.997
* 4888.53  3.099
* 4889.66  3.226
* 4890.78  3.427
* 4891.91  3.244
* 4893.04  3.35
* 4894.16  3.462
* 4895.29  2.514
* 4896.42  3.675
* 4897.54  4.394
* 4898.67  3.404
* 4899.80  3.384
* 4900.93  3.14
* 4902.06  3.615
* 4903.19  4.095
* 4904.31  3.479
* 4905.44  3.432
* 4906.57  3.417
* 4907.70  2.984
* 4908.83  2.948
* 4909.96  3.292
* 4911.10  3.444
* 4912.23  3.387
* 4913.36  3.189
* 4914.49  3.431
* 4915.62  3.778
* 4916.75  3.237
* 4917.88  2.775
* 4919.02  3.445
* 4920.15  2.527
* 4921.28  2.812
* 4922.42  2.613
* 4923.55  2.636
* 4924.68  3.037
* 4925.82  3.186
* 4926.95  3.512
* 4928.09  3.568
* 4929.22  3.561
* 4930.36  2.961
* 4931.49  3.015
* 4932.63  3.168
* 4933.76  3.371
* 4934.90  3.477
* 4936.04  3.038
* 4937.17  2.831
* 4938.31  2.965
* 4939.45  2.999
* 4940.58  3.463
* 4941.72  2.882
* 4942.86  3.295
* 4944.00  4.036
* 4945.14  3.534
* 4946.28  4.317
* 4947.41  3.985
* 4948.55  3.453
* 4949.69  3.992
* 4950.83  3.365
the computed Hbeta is 2.10 angstroms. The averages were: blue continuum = 3.17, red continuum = 3.11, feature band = 2.91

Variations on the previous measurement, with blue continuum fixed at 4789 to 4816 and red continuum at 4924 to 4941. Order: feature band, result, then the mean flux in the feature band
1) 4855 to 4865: 1.3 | 2.91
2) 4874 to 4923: 0.9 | 3.22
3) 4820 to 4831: 0.2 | 3.35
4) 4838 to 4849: 0.6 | 3.2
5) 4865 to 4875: 1.9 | 2.69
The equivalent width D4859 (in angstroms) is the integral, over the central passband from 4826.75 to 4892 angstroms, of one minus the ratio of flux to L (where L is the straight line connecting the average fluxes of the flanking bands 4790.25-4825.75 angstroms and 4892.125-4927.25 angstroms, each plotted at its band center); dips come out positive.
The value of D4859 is 6.0 angstroms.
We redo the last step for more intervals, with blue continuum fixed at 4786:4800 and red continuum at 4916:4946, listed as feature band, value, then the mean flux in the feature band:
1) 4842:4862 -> 1.2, 3.1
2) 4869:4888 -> 2.4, 2.85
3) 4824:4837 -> 0.7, 3.16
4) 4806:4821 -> -0.7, 3.53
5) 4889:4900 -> -0.6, 3.41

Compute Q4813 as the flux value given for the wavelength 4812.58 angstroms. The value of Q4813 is 3.451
